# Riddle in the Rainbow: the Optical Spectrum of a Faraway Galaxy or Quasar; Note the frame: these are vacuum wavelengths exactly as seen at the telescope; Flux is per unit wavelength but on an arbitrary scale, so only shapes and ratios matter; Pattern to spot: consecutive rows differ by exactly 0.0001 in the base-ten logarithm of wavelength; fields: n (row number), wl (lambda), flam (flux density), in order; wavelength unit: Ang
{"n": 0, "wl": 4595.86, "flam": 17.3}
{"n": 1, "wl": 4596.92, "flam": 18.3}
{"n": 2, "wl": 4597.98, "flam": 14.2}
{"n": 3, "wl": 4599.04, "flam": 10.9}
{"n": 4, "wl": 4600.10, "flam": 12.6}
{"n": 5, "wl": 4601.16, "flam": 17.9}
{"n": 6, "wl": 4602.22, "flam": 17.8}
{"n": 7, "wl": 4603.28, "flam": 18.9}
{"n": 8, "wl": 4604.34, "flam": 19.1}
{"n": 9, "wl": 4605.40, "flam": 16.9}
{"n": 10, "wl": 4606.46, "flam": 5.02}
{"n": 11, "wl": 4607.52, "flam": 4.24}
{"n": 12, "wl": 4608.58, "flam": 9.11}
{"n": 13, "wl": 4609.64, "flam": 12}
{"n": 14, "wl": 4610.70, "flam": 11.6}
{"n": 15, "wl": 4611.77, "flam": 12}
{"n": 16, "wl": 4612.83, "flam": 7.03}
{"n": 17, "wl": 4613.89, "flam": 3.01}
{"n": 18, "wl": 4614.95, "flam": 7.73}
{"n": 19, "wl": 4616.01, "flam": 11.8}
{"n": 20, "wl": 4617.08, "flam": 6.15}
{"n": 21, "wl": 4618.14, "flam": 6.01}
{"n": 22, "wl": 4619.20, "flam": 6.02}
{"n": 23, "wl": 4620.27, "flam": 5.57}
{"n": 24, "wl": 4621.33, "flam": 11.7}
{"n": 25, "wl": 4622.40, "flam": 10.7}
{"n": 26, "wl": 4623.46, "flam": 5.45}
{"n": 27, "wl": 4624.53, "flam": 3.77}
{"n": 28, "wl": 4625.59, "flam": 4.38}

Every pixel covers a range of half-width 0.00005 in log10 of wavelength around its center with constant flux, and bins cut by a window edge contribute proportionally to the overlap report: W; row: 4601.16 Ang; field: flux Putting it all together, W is 17.9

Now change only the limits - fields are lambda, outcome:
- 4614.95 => 7.73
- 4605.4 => 16.9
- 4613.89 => 3.01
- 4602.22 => 17.8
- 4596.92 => 18.3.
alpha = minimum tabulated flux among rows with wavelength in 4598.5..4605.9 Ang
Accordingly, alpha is 10.9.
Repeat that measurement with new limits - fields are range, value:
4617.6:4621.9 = 5.57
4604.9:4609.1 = 4.24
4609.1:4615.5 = 3.01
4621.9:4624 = 5.45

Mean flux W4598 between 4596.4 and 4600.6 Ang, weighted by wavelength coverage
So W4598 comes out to 14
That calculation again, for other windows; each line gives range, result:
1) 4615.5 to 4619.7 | 7.48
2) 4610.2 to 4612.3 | 11.8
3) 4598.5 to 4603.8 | 15.6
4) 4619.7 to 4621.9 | 8.6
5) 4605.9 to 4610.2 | 7.7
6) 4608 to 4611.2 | 10.8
